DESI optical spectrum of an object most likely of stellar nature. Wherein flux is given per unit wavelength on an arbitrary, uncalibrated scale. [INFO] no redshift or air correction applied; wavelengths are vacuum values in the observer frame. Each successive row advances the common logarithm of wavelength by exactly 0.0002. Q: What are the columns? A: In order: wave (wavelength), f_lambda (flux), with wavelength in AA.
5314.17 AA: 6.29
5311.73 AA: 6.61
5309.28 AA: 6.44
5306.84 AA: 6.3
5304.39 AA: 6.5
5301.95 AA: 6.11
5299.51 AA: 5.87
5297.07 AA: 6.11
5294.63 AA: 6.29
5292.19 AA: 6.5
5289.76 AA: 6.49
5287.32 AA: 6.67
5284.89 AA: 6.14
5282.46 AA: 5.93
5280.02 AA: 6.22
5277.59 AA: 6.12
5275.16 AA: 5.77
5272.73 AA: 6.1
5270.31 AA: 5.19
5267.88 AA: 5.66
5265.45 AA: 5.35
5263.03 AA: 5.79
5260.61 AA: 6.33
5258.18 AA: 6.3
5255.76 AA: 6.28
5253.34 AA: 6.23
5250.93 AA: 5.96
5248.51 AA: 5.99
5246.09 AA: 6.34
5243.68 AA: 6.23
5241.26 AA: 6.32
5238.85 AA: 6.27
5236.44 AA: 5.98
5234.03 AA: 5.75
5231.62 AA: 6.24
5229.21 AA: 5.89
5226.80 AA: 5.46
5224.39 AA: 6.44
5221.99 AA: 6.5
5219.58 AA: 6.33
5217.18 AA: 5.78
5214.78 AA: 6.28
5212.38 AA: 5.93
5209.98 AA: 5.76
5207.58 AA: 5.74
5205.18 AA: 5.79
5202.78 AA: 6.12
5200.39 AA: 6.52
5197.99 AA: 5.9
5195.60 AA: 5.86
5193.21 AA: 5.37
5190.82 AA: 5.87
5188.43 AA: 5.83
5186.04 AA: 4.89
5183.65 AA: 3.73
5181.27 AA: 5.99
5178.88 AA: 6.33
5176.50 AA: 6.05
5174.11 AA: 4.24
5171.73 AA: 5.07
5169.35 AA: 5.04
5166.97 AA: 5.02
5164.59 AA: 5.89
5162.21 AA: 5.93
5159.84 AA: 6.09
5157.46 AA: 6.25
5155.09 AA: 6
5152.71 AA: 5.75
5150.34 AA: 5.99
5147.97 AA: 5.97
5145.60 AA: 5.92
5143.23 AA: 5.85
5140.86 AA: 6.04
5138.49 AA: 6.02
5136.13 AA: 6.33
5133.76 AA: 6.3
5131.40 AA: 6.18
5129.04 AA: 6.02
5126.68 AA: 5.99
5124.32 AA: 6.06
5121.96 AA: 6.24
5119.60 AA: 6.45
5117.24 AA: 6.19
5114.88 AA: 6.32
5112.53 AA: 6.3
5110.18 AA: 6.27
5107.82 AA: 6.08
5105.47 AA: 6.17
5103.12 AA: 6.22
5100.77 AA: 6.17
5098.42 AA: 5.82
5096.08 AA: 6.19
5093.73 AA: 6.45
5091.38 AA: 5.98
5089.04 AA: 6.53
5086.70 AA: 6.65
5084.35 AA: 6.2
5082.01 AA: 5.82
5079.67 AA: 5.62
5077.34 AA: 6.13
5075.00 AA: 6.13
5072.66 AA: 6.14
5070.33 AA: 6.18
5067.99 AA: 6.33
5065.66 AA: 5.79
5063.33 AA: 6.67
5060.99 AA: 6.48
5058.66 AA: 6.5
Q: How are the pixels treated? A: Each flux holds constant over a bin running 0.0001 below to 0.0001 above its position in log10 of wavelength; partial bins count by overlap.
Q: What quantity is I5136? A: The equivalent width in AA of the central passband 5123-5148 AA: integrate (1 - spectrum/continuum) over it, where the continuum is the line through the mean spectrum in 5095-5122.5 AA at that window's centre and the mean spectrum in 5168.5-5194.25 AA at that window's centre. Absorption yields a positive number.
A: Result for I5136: -0.8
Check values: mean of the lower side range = 6.2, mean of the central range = 6.07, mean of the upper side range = 5.31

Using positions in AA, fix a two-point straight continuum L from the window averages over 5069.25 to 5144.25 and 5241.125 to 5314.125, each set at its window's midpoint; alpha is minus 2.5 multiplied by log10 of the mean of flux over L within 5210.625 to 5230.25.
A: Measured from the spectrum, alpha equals 0.01 mag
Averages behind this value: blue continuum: 6.16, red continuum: 6.14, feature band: 6.07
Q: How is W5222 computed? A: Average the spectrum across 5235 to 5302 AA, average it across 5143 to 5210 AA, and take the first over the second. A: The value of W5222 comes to 1.07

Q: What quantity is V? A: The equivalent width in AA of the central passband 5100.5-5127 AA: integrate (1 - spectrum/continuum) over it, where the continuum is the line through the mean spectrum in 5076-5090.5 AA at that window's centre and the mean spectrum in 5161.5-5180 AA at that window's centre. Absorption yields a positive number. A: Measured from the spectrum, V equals -1.4 AA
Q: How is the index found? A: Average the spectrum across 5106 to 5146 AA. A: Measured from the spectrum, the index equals 6.15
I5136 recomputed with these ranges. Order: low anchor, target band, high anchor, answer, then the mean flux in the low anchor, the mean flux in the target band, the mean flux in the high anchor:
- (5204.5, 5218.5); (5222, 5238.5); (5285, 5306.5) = -0.09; 5.89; 6.02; 6.31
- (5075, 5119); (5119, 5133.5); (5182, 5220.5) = -0.25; 6.18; 6.16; 5.73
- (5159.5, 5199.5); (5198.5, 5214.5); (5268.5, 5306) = -1.01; 5.47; 5.99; 6.13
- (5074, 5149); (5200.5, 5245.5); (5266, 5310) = 0.50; 6.14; 6.06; 6.12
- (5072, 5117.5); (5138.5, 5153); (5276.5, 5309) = 0.59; 6.17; 5.94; 6.26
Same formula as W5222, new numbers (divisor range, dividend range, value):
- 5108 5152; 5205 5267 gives 0.99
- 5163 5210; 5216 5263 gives 1.10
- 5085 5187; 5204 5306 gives 1.02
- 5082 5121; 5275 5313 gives 1.01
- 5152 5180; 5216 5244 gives 1.08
